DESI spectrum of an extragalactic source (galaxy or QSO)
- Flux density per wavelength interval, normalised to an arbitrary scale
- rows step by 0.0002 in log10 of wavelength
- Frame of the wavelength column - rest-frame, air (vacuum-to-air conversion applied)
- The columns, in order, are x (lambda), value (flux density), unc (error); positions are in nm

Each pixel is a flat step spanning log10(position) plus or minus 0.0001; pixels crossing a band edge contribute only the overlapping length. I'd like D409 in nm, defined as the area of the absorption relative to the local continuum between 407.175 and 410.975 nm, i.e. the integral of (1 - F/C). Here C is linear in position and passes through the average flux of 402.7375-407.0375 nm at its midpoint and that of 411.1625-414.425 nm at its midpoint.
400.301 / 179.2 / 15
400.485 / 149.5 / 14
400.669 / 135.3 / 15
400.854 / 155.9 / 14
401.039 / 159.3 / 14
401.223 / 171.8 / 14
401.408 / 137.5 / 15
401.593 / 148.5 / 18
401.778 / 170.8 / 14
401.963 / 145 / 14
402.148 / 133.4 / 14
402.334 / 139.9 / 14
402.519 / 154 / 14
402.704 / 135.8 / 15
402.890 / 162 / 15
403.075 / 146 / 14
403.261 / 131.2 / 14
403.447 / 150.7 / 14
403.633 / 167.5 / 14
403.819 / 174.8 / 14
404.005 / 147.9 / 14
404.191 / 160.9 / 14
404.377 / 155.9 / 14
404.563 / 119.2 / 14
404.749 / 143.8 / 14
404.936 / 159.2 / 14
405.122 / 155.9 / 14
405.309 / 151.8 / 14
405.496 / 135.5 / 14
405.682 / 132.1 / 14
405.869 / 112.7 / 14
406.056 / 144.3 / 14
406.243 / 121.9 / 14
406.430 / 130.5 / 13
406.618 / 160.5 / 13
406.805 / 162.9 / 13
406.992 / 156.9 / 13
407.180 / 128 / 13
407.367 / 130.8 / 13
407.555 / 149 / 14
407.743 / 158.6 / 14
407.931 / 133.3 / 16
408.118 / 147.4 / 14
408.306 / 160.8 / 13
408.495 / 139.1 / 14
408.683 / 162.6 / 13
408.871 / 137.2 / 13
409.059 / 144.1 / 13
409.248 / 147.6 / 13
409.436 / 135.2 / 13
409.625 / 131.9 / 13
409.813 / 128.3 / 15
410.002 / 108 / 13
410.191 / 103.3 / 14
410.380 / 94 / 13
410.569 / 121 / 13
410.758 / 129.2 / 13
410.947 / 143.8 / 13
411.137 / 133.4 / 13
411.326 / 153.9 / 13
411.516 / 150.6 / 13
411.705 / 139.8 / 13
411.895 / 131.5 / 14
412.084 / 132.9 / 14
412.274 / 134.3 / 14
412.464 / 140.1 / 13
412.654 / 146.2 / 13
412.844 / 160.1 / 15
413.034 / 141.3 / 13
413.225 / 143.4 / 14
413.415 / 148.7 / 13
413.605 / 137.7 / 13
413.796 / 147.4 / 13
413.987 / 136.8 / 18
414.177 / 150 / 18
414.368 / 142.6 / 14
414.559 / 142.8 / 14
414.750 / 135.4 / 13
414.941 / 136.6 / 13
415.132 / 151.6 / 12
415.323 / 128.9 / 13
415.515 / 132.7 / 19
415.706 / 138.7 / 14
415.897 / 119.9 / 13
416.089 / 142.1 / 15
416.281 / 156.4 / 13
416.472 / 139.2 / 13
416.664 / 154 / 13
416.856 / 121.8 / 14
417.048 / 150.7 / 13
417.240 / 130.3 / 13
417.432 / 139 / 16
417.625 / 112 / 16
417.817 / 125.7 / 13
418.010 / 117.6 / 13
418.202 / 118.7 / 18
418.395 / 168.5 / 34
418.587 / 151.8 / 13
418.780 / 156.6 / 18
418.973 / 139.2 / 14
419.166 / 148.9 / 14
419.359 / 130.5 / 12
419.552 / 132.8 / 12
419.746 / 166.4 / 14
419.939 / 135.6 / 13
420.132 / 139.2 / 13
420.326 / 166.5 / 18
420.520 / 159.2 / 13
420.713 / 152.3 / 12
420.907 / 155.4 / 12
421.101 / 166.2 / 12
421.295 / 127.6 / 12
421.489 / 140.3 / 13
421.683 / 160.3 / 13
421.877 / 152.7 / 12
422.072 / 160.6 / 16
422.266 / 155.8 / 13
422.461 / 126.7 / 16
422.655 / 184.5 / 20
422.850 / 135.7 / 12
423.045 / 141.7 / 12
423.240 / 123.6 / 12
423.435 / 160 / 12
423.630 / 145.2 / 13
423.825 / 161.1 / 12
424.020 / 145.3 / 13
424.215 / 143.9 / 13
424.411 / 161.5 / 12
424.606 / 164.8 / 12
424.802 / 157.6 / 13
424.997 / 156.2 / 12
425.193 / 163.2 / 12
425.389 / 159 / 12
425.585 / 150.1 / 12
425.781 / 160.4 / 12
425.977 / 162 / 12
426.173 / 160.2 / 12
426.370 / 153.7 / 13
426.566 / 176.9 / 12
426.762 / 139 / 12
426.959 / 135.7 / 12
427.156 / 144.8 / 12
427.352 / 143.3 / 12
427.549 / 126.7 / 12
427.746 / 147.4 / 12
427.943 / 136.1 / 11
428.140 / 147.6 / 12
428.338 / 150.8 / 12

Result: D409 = 0.264 nm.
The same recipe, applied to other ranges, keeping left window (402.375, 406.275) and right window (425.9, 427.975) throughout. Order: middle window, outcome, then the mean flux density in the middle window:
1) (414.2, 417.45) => 0.17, 139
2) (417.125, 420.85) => 0.14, 142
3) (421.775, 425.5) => -0.12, 153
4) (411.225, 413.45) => 0.05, 143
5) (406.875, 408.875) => 0.00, 146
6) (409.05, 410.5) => 0.24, 123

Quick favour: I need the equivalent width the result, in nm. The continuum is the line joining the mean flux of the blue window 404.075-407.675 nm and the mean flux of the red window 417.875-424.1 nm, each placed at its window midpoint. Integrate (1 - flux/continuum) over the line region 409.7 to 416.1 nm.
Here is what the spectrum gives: 0.40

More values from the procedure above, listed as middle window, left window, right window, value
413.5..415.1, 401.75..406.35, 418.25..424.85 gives 0.073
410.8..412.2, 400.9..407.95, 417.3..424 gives 0.059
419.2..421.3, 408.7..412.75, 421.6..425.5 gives -0.019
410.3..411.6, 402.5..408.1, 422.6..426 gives 0.136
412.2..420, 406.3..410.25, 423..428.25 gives 0.266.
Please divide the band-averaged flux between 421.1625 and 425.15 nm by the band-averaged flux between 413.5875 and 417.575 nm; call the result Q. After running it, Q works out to 1.1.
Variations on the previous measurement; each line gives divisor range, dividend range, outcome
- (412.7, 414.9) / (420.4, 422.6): 1.05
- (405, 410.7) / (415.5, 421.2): 1.04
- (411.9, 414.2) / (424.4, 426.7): 1.12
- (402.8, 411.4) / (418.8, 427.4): 1.07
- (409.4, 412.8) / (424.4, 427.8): 1.17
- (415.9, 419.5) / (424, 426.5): 1.14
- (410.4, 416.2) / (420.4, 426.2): 1.10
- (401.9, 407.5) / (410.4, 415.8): 0.96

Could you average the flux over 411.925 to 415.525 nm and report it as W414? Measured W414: 142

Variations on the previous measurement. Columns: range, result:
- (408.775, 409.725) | 139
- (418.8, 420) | 143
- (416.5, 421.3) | 143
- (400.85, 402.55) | 151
